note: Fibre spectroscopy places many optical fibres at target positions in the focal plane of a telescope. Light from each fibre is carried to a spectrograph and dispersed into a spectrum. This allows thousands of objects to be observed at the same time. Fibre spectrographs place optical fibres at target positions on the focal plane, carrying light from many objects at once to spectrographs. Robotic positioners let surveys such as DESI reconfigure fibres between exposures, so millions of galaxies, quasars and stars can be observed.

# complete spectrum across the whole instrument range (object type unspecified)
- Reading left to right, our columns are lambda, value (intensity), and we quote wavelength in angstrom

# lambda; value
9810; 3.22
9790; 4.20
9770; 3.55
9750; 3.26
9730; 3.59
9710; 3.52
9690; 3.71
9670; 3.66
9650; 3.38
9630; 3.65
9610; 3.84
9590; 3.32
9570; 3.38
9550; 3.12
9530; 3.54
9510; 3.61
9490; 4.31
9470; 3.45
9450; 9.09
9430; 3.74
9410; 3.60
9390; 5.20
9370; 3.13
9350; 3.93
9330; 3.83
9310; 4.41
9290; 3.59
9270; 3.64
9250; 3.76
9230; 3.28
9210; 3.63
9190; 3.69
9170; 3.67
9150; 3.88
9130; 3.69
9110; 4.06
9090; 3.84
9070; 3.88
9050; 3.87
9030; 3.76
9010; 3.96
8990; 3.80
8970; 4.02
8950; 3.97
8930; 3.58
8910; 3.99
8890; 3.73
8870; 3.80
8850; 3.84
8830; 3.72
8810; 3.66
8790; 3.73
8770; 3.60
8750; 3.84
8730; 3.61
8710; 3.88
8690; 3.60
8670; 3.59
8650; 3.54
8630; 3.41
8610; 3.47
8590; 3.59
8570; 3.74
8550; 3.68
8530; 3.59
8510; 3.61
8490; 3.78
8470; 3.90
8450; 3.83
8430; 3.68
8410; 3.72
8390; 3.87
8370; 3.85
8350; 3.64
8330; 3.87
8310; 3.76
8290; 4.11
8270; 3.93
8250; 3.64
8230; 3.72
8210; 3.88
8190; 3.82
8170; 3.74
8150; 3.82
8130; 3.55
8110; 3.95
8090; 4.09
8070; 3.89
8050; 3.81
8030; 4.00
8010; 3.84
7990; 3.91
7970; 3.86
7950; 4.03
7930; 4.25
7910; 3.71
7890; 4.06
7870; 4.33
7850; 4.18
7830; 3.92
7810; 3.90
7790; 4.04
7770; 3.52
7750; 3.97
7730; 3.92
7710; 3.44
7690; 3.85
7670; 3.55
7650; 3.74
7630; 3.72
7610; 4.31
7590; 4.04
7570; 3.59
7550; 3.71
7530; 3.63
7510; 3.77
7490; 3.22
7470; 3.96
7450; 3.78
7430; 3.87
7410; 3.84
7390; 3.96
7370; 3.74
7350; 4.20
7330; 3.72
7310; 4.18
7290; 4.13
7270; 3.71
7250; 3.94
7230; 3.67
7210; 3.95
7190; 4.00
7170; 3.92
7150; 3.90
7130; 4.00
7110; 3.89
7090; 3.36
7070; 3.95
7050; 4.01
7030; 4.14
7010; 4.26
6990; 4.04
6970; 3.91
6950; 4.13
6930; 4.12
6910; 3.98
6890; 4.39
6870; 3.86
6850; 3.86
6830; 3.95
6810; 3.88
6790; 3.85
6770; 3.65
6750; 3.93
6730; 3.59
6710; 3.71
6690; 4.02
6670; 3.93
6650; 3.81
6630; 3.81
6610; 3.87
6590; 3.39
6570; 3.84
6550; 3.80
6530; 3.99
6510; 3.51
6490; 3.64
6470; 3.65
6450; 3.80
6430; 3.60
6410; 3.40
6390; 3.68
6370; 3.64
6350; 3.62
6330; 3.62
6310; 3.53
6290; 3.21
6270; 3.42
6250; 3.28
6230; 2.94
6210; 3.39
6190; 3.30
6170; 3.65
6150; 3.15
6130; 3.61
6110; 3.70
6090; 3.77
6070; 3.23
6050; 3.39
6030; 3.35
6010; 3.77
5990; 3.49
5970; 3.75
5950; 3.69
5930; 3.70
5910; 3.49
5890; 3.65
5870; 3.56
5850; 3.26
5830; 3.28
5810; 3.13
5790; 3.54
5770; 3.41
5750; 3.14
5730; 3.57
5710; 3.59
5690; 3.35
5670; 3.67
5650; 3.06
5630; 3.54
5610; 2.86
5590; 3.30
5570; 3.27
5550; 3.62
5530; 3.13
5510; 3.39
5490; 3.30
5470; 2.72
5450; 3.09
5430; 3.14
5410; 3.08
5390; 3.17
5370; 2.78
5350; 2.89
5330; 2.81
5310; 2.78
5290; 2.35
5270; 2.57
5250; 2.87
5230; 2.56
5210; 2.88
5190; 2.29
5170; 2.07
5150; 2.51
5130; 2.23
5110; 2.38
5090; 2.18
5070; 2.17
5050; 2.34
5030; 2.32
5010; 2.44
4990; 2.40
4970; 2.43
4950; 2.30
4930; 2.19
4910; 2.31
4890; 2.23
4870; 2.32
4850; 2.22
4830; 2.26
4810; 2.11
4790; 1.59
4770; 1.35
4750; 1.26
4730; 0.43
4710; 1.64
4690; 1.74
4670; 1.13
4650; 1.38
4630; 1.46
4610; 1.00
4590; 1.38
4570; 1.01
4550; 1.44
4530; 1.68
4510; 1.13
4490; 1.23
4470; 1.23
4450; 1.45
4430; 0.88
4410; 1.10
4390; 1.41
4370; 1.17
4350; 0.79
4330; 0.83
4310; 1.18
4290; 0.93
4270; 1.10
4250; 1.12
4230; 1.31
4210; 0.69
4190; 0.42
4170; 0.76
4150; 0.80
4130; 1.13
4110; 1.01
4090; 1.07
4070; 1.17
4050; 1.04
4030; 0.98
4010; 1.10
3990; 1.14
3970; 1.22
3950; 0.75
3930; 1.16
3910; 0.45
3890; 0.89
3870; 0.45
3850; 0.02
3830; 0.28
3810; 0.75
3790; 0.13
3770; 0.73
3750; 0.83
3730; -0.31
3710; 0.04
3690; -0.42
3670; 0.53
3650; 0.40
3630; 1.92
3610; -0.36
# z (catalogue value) 0.203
